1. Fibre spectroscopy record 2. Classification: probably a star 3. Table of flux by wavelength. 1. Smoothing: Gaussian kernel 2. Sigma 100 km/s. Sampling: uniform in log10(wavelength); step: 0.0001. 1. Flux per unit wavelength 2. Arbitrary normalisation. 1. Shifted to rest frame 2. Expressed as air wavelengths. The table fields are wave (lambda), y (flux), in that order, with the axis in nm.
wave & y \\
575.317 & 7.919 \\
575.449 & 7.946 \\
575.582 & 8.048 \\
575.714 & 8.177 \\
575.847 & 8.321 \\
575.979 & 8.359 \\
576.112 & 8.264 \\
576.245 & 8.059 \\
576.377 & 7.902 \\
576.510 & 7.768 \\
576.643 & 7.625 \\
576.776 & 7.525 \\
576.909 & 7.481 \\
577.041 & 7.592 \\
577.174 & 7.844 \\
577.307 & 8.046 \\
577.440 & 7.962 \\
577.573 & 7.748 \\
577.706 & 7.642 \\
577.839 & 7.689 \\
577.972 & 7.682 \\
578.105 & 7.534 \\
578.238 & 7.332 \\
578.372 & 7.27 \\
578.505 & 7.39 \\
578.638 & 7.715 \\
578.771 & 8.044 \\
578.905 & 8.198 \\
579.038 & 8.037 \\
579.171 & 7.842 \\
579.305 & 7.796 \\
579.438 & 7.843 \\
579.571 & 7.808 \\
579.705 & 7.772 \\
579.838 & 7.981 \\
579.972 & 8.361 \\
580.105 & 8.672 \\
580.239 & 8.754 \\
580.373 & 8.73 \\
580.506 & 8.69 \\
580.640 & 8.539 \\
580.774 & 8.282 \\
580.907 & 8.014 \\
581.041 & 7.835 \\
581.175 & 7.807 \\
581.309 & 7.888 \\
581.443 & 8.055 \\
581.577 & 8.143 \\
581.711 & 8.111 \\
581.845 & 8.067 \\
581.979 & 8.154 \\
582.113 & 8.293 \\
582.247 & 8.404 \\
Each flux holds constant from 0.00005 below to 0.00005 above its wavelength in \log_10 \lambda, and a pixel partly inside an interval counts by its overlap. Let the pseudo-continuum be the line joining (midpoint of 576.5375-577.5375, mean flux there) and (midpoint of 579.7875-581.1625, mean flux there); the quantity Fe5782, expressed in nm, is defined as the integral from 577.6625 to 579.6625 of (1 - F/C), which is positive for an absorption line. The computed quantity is 0.08 nm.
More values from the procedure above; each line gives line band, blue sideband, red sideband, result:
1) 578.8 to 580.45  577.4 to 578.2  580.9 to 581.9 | -0.07 nm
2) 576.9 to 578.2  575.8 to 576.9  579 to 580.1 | 0.04 nm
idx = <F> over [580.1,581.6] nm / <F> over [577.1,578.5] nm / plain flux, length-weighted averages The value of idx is 1.08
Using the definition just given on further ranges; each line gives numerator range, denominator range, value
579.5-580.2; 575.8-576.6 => 1.01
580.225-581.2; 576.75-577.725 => 1.08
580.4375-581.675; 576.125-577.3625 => 1.05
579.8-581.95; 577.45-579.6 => 1.07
